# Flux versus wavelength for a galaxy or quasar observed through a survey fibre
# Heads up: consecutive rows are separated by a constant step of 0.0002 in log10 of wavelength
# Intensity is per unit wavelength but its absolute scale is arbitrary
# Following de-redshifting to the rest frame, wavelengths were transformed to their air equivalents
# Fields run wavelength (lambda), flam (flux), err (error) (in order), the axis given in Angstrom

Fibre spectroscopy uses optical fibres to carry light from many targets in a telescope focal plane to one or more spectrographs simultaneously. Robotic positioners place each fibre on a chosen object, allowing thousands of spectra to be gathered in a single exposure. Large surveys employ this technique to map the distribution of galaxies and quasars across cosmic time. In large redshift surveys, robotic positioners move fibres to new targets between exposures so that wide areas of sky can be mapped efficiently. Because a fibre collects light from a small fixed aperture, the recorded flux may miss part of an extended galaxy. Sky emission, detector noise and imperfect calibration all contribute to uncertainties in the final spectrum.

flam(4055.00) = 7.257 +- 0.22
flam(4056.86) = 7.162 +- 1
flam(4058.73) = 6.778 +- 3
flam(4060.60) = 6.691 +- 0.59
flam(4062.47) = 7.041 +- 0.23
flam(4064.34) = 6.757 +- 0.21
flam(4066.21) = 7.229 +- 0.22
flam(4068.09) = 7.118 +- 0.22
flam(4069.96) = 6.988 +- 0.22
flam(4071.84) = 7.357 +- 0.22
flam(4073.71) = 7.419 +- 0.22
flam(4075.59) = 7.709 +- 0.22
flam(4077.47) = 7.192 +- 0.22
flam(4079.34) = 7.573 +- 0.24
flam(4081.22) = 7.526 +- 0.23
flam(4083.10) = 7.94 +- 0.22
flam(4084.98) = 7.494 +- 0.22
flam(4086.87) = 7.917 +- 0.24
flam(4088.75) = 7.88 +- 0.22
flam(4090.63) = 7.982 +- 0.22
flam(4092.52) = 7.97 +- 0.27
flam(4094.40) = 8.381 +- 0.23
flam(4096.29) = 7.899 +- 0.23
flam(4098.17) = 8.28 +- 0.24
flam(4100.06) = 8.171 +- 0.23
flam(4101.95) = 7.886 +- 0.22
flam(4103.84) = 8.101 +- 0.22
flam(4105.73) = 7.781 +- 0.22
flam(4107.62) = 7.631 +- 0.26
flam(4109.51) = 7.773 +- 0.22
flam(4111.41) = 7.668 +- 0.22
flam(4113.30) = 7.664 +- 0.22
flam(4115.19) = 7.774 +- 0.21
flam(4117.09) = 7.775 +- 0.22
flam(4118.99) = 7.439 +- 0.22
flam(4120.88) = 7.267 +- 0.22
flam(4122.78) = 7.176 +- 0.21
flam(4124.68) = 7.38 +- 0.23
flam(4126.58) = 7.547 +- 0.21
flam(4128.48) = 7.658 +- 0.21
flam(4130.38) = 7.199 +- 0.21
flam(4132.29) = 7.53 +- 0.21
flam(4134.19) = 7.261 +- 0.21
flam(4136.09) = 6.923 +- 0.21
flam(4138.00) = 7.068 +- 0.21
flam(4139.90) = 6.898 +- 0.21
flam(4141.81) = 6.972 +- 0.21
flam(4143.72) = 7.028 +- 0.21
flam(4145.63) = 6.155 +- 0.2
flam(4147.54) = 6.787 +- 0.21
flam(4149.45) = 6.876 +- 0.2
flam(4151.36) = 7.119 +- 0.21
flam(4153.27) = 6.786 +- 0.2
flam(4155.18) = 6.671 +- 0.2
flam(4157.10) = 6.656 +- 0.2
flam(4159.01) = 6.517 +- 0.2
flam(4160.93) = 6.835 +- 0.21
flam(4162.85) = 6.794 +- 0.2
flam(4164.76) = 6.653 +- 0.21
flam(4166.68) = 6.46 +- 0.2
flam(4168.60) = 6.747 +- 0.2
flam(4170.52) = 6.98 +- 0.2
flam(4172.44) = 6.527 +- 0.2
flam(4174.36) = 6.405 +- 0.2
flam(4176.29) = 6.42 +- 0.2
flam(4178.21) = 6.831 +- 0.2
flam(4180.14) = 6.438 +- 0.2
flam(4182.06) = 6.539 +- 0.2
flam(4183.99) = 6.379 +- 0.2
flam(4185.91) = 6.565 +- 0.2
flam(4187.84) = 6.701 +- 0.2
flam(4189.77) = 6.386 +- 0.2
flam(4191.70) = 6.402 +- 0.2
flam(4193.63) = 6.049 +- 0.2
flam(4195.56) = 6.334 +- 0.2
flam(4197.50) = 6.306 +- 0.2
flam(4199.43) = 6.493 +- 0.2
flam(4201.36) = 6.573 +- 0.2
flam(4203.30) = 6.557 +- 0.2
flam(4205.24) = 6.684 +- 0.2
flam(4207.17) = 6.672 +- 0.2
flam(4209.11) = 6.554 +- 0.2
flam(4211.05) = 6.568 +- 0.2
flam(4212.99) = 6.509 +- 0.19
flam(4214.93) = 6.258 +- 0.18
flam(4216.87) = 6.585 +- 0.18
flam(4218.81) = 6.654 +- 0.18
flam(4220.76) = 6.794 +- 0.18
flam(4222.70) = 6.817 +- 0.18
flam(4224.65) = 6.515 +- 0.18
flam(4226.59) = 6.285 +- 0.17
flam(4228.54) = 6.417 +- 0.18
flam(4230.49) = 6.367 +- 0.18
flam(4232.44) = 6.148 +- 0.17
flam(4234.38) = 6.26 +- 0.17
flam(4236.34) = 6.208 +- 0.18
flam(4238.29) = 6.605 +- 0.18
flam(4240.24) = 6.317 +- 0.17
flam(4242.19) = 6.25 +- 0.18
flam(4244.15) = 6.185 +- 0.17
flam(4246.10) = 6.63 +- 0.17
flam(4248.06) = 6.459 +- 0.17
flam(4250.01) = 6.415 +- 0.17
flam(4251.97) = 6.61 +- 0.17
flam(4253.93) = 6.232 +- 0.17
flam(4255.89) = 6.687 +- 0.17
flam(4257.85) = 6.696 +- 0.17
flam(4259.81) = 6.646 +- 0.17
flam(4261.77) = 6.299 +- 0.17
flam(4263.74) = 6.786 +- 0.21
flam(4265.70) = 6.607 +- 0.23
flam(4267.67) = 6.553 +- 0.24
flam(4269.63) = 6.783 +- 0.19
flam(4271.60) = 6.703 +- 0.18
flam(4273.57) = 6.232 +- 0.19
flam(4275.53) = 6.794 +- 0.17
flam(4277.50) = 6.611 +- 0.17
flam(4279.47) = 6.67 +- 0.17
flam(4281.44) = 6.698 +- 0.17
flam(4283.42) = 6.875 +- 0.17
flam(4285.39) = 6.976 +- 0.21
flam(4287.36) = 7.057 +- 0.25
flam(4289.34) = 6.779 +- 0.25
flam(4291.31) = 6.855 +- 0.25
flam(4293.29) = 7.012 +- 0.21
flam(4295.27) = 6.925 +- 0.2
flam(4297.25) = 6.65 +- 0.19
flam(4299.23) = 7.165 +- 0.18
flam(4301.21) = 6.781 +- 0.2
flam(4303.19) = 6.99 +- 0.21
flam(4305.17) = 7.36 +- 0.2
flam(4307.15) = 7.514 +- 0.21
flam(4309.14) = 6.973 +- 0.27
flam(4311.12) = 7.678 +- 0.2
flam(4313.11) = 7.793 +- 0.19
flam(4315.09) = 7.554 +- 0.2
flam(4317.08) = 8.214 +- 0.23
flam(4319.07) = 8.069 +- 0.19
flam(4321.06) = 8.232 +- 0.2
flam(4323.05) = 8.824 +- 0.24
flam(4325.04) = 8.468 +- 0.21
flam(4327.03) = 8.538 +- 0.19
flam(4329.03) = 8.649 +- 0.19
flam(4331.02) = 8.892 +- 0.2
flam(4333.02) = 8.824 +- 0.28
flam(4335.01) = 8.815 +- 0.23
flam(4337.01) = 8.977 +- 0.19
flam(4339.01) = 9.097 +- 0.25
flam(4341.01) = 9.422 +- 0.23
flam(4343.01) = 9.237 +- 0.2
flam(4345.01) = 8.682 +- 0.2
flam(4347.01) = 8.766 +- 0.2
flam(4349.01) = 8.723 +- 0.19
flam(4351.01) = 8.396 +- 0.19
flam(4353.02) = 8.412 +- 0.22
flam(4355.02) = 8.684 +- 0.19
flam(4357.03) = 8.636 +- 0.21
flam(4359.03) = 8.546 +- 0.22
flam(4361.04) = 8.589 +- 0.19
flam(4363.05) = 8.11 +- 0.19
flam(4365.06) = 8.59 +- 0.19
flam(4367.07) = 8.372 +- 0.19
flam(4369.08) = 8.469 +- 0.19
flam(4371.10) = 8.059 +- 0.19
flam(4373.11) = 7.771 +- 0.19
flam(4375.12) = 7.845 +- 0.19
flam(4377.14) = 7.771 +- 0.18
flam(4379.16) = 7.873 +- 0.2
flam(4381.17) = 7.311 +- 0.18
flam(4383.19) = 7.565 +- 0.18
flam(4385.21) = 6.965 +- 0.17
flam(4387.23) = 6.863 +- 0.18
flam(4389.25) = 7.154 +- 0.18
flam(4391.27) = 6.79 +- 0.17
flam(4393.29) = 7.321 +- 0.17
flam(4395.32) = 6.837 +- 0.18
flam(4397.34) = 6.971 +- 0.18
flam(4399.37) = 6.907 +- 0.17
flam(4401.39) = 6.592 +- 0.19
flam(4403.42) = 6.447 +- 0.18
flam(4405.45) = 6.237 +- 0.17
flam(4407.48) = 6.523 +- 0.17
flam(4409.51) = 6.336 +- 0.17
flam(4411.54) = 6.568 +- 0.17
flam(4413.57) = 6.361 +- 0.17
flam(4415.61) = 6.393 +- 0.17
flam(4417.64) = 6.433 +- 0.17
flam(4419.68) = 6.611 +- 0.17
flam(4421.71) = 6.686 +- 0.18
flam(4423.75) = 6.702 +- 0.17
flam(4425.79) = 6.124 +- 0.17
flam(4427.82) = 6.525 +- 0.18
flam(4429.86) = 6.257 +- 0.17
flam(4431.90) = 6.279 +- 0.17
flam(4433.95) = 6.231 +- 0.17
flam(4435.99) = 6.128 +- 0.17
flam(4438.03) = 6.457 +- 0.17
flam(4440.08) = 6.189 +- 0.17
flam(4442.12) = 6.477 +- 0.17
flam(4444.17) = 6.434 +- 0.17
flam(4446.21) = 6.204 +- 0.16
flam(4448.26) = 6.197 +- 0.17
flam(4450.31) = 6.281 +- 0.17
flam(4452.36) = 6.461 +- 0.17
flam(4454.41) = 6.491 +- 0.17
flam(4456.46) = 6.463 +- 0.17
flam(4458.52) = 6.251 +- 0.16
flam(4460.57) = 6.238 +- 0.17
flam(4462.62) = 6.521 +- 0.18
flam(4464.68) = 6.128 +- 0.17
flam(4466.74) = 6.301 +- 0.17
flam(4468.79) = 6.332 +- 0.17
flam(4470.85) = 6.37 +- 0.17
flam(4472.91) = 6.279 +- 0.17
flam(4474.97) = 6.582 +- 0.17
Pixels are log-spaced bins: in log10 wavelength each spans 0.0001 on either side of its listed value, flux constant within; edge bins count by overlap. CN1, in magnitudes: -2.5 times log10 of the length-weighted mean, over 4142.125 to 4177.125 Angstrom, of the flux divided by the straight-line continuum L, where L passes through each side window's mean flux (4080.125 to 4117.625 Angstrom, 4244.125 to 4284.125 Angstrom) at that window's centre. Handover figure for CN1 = 0.11 mag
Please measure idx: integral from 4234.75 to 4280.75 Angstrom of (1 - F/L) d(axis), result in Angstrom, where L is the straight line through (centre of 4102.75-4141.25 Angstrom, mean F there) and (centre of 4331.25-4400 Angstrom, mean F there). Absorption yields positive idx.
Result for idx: 7.7 Angstrom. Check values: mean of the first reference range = 7.47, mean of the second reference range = 8.11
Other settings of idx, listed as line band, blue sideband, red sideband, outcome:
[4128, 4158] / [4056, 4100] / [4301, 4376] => 2.90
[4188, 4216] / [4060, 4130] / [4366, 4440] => 3.40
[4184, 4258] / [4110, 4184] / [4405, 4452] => 3.88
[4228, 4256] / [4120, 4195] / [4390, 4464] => 1.35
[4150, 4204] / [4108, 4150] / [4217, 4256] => 2.53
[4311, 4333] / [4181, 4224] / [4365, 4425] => -4.63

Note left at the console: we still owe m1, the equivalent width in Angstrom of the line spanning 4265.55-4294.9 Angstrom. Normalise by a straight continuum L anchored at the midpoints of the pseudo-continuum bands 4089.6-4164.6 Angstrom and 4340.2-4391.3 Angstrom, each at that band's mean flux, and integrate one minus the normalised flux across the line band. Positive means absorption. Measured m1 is 4.2 Angstrom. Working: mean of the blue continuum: 7.36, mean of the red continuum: 8.16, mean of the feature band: 6.75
